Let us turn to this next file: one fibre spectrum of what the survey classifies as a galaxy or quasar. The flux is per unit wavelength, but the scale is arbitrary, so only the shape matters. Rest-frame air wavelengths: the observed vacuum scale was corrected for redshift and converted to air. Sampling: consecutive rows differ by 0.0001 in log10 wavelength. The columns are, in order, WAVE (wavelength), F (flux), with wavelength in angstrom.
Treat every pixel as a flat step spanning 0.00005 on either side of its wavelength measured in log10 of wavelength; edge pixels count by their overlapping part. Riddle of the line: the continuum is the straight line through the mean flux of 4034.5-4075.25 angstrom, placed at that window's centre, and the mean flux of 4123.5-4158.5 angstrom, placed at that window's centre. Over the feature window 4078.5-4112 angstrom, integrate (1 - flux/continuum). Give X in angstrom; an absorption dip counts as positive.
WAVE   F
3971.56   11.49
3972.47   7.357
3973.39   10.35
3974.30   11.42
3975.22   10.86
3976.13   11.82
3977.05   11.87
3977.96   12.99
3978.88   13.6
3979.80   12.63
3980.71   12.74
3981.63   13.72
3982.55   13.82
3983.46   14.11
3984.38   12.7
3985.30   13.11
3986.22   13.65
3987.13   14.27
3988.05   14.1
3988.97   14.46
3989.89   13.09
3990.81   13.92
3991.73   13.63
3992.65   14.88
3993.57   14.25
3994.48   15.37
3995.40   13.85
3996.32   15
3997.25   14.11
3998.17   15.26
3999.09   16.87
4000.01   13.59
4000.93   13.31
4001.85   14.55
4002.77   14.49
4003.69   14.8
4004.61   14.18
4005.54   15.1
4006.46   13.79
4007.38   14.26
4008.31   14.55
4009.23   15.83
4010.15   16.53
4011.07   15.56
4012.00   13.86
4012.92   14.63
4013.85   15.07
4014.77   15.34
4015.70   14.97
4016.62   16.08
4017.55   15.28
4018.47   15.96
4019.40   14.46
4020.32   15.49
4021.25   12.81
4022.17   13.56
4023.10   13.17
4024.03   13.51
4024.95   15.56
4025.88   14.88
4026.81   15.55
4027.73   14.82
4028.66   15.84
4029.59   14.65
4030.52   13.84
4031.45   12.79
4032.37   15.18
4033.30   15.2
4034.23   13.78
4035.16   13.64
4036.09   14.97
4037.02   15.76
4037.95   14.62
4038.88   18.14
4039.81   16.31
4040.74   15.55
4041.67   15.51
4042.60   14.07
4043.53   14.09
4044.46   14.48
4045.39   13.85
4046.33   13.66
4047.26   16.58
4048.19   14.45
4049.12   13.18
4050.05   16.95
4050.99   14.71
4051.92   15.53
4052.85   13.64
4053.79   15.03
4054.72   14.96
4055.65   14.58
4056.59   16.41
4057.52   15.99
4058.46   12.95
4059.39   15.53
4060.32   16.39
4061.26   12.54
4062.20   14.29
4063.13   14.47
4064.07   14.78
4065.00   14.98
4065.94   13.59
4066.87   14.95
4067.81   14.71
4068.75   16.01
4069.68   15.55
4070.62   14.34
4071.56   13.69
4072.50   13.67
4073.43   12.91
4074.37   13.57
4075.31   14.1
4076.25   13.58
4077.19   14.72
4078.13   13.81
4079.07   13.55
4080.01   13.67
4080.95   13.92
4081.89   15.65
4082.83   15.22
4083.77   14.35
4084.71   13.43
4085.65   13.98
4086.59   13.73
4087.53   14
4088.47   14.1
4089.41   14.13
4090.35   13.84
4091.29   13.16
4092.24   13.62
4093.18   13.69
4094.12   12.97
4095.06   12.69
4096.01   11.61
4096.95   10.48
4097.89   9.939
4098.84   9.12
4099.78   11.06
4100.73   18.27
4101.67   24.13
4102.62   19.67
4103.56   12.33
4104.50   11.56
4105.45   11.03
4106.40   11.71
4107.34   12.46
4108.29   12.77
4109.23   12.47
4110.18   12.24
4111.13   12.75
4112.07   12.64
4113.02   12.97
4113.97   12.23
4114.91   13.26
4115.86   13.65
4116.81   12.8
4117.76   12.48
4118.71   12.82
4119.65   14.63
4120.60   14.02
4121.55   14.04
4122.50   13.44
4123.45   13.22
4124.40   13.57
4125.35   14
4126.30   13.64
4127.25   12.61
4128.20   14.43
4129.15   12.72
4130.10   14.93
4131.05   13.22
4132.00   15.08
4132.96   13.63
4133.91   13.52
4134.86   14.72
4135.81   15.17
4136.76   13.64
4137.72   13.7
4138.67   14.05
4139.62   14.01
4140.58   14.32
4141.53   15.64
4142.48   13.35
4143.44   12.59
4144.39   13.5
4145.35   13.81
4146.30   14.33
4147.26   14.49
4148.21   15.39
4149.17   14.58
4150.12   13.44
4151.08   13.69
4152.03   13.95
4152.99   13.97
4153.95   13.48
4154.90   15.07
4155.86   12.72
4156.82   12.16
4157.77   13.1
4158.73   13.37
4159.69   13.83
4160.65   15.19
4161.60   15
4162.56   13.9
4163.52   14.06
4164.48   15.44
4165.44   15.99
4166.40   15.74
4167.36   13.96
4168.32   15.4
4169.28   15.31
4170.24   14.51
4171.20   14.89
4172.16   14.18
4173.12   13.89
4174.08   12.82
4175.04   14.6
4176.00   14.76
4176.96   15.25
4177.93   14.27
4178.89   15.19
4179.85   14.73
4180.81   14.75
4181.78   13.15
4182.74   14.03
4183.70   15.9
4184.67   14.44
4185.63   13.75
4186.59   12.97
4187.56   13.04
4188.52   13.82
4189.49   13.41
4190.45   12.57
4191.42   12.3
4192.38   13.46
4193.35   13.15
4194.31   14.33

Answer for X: 2.0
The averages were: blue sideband 14.8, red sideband 13.9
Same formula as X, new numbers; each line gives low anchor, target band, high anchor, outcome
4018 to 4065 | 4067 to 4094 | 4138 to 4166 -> 0.8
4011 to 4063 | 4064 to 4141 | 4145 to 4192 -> 4.1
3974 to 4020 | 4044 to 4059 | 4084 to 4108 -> -1.1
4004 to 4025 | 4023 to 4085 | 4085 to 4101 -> -3.7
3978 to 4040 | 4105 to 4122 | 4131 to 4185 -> 1.8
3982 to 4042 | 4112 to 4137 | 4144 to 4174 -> 1.3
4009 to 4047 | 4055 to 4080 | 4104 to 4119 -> -1.3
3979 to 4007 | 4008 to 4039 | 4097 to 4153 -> -1.9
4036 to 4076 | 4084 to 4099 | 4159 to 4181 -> 1.9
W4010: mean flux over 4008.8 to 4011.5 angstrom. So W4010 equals 16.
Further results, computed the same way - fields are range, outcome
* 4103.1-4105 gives 11.9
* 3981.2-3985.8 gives 13.5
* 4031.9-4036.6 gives 14.6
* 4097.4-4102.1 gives 14.4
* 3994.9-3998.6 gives 14.5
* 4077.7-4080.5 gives 13.7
